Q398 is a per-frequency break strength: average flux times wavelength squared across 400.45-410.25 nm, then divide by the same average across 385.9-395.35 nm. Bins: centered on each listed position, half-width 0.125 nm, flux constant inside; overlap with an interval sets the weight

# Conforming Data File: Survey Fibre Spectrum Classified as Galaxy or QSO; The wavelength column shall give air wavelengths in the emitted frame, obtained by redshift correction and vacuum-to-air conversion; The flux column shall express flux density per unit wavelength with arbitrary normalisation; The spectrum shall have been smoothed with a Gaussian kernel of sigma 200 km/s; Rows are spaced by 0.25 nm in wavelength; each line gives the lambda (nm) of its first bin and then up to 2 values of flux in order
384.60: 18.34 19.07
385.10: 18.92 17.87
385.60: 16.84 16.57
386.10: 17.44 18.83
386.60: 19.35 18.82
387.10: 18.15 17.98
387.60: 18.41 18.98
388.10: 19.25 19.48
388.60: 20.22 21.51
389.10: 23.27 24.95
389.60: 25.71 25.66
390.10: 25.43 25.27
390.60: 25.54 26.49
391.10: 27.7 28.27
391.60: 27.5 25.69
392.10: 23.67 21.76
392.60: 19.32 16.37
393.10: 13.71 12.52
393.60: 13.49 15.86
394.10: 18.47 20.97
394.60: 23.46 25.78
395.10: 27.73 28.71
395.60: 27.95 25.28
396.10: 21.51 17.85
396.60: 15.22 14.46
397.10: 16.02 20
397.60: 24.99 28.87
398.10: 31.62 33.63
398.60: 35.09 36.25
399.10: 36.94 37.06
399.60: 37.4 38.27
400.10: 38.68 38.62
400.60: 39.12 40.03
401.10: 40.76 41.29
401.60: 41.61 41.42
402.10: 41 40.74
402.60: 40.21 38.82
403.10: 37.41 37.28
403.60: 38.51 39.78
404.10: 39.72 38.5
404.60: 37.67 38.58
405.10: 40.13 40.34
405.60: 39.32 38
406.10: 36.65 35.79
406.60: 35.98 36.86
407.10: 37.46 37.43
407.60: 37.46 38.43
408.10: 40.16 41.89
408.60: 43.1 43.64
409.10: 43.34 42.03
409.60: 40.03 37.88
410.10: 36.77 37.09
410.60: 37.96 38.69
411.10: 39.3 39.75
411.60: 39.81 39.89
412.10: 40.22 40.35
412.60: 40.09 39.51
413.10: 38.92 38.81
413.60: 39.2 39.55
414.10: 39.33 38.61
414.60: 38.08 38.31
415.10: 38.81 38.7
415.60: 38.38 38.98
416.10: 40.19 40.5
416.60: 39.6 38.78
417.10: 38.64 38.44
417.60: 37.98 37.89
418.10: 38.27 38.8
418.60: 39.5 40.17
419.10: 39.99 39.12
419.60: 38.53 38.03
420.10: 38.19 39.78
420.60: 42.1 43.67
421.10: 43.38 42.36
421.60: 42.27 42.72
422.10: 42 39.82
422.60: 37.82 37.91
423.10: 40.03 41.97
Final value 1.97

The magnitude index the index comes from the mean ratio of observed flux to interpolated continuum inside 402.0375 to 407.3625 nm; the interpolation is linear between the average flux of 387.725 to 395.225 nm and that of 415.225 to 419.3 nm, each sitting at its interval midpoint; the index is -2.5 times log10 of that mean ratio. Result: -0.24 mag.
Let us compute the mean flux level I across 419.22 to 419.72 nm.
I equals 38.8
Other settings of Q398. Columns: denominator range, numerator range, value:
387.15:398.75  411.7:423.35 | 1.98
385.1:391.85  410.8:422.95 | 2.09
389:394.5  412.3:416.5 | 1.98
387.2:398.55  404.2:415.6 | 1.89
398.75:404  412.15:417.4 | 1.07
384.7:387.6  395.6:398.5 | 1.34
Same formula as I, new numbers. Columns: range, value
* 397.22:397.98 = 24.6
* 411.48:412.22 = 40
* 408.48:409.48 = 43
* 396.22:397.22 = 15.9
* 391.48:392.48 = 24.6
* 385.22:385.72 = 17.4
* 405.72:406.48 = 36.8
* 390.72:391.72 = 27.5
